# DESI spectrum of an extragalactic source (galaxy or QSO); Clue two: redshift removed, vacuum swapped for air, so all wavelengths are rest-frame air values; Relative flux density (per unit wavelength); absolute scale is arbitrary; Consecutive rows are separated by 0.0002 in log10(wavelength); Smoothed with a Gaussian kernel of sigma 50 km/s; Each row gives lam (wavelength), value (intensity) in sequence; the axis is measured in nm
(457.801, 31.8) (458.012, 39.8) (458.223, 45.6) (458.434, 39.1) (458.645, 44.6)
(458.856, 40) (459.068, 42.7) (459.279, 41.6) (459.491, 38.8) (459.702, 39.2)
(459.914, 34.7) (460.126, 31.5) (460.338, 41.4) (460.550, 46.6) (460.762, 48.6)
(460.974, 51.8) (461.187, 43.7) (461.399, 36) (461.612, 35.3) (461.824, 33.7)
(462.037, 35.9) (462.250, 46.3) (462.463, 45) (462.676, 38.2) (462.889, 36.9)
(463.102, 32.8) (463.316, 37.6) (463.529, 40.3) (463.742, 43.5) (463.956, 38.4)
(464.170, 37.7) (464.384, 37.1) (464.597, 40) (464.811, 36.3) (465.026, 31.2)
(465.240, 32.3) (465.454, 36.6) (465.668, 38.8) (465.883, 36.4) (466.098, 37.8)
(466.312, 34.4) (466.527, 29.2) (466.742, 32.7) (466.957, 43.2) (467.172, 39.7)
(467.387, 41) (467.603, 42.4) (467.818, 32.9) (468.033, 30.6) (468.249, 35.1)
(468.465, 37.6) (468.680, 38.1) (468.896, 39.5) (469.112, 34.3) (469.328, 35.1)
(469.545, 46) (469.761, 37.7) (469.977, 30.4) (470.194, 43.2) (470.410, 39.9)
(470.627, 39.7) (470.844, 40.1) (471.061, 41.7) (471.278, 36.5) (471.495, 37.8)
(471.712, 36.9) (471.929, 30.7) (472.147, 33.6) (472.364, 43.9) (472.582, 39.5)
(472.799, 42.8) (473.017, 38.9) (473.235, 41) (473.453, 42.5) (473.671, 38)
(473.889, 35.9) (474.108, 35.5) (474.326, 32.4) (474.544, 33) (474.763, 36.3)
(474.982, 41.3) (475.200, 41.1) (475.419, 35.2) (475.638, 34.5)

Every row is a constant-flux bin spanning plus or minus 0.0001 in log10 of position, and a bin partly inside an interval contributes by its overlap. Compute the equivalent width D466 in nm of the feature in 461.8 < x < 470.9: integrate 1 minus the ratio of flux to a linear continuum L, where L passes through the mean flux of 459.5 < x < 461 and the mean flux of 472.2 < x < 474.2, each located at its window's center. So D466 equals 0.65 nm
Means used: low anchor 41.3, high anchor 39.6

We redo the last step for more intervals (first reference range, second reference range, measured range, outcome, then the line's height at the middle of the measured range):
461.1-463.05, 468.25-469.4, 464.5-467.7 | 0.070 nm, 37.6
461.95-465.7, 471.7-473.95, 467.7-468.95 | 0.092 nm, 38.3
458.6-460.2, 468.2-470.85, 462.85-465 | 0.047 nm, 38.7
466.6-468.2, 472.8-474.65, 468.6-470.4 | -0.040 nm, 37.3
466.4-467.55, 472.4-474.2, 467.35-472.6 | 0.090 nm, 38.4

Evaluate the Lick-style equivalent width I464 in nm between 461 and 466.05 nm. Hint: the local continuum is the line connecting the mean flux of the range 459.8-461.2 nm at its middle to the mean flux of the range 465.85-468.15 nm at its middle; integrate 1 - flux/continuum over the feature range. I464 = 0.206 nm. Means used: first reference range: 42.5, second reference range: 36.4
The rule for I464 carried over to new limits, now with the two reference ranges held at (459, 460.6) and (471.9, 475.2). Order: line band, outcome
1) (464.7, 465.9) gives 0.11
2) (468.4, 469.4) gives 0.04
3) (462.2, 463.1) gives -0.03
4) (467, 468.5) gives 0.05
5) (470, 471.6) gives -0.05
